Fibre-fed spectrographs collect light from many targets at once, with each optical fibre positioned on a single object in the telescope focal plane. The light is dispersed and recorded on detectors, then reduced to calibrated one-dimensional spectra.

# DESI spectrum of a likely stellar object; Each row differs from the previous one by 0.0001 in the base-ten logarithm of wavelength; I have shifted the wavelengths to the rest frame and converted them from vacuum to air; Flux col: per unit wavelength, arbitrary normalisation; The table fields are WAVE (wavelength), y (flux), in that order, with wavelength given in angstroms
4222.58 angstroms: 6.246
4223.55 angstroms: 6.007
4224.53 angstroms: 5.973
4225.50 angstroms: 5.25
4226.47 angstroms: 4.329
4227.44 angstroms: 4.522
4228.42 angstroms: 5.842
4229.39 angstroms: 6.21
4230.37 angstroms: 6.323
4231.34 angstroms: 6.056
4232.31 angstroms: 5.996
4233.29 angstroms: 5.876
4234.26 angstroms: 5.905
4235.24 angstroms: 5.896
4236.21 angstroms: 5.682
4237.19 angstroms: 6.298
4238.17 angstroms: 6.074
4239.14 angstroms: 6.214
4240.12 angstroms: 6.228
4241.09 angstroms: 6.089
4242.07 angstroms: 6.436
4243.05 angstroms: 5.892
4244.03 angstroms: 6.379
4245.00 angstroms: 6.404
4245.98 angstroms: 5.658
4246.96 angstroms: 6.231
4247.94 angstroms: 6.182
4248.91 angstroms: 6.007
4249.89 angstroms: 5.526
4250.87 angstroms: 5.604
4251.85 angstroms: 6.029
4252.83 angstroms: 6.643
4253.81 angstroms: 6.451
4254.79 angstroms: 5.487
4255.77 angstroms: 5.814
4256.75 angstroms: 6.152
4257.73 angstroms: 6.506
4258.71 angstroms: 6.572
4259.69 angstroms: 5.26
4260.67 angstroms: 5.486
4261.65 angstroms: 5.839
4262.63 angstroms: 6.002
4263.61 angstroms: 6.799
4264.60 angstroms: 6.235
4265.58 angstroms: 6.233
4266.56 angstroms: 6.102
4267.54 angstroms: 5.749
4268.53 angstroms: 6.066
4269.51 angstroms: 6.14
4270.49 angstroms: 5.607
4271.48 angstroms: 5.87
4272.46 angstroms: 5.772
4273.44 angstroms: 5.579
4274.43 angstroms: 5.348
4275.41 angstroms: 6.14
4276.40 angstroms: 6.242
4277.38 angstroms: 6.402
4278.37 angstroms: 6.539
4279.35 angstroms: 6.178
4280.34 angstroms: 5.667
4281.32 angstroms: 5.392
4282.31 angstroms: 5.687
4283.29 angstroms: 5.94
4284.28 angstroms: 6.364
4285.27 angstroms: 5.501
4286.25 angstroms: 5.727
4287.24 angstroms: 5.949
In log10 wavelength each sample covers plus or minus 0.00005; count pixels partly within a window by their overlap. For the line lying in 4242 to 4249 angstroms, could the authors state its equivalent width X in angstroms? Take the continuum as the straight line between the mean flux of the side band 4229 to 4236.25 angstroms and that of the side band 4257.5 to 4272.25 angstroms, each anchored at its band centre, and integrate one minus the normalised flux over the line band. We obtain -0.15 angstroms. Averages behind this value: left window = 6.01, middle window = 6.14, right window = 6.02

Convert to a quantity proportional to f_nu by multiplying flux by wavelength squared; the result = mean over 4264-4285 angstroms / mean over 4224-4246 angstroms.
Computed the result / 1.03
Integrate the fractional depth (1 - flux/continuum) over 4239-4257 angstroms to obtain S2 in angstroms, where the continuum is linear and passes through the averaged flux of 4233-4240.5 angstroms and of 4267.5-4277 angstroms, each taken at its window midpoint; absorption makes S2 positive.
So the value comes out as -0.30 angstroms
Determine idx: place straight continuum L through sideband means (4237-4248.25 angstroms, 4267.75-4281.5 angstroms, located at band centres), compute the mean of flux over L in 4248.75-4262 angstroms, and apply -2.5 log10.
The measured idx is 0.022 mag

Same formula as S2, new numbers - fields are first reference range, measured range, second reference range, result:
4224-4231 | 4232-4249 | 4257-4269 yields -1.1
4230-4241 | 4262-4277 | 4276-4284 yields 0.1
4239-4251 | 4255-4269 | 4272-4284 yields -0.1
